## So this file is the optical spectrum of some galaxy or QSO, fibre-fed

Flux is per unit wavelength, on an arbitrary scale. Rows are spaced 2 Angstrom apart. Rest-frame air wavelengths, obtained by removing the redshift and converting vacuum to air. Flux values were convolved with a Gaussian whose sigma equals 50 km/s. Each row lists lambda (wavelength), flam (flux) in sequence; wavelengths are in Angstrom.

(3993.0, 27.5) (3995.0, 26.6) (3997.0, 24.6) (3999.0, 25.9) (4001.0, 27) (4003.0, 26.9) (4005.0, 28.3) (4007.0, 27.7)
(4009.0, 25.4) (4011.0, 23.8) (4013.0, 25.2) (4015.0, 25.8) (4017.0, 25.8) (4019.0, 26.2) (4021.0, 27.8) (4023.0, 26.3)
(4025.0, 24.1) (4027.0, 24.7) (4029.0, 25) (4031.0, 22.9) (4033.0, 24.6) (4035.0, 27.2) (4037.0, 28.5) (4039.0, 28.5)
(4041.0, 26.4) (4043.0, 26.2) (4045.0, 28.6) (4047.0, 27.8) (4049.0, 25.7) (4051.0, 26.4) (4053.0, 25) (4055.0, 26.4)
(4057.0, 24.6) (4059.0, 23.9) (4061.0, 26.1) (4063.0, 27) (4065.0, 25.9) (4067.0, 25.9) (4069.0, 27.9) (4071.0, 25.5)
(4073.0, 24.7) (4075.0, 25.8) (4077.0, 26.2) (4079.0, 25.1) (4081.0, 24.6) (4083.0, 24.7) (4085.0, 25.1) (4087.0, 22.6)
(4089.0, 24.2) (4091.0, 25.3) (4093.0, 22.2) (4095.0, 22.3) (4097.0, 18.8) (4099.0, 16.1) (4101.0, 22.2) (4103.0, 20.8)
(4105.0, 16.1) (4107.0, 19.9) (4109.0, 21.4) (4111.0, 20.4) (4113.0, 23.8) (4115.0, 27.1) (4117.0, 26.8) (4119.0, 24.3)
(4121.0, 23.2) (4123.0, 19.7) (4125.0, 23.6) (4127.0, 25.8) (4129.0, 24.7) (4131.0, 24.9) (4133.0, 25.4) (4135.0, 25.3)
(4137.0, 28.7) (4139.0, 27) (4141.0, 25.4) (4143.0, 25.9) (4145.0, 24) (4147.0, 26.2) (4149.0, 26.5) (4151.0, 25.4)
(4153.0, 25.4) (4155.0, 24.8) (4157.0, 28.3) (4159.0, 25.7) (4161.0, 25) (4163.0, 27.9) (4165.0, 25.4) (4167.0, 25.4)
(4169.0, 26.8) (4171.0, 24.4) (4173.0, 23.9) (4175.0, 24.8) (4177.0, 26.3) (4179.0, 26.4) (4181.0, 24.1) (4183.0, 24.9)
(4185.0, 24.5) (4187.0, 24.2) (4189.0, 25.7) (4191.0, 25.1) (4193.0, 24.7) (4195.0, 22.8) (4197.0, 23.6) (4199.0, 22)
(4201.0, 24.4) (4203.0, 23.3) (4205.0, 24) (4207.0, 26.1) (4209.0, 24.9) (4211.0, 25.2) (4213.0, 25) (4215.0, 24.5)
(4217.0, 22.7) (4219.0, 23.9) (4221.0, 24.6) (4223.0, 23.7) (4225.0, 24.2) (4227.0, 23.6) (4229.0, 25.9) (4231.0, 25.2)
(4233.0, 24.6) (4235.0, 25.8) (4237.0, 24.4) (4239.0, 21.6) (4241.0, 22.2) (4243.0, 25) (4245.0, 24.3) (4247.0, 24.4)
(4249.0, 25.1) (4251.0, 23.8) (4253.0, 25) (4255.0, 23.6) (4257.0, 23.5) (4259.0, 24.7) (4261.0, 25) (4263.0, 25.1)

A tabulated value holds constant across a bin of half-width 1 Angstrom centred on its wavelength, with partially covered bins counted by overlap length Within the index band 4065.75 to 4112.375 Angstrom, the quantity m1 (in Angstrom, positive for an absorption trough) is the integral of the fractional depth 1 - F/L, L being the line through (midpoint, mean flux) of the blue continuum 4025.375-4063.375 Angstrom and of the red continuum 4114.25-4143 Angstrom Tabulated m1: 4.7 Angstrom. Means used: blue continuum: 26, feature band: 23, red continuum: 25.1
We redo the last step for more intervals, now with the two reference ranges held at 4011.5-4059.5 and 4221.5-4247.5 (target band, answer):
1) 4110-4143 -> 0.50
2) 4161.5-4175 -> -0.40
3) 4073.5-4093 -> 0.65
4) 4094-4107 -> 3.06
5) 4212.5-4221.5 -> 0.12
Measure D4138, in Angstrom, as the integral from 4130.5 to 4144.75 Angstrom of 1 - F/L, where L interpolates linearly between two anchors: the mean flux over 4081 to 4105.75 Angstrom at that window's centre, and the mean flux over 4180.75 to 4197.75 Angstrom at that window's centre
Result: -1.8 Angstrom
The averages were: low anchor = 21.9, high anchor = 24.4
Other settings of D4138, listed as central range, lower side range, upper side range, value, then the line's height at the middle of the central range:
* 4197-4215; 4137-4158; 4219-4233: 0.40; 24.9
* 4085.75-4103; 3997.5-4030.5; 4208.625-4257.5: 2.46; 25.3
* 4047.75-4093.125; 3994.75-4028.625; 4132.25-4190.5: 0.91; 25.8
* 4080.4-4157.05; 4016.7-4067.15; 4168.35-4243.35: 4.63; 25.3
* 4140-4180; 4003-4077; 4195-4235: -1.37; 24.8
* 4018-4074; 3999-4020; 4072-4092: -1.23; 25.5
